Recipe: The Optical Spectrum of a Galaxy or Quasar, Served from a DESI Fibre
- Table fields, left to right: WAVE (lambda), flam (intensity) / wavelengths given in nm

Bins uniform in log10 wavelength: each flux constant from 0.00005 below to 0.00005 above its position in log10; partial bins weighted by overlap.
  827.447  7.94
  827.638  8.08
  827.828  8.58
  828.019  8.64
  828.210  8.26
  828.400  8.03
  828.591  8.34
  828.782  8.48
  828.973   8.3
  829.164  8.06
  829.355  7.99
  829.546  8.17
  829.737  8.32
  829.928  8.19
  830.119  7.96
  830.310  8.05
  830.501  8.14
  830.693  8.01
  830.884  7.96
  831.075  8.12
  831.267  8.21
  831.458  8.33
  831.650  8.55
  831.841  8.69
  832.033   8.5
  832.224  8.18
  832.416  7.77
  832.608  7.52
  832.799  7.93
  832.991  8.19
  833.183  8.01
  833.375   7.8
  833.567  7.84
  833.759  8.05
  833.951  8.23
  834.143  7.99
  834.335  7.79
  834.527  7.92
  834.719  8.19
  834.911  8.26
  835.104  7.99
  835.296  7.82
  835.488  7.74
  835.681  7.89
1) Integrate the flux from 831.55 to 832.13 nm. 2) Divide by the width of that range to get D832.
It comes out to 8.58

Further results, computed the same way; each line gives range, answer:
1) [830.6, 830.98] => 8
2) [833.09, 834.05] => 7.98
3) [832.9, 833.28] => 8.09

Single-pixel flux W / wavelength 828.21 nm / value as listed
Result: 8.26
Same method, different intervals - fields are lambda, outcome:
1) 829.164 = 8.06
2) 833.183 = 8.01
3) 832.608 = 7.52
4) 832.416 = 7.77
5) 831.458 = 8.33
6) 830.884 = 7.96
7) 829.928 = 8.19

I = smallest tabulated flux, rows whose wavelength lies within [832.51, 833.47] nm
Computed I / 7.52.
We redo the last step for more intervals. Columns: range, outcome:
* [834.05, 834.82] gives 7.79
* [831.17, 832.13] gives 8.21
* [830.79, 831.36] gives 7.96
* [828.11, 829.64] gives 7.99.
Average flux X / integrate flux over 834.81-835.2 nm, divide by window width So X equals 8.12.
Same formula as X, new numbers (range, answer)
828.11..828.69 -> 8.21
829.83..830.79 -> 8.07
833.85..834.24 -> 8.11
